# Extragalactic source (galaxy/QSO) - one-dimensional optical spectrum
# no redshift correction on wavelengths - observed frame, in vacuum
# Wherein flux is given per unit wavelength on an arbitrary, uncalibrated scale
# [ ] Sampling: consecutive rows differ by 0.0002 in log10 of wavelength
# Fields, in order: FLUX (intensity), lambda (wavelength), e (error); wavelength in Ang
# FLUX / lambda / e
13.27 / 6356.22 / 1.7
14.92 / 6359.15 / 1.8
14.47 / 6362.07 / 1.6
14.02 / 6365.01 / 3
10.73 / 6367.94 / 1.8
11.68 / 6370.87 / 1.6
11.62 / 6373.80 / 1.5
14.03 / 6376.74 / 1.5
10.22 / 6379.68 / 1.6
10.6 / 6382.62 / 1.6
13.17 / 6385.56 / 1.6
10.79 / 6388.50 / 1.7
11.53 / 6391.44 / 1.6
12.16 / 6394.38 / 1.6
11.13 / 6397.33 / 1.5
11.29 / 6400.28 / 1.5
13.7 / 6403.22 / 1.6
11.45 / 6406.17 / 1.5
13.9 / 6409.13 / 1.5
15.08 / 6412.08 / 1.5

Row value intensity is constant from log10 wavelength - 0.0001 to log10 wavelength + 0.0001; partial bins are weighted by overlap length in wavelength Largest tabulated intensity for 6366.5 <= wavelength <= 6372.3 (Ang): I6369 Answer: 11.68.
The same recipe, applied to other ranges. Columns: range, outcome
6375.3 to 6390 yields 14.03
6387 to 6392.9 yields 11.53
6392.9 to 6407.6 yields 13.7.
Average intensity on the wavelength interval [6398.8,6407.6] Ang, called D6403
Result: 12.2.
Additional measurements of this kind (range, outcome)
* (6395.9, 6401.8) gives 11.2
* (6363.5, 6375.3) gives 12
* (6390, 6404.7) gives 12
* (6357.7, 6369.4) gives 13.5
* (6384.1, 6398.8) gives 11.8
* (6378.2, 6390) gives 11.2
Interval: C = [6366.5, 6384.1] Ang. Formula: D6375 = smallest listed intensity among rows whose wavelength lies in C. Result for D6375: 10.22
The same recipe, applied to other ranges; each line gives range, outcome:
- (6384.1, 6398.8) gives 10.79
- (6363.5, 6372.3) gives 10.73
